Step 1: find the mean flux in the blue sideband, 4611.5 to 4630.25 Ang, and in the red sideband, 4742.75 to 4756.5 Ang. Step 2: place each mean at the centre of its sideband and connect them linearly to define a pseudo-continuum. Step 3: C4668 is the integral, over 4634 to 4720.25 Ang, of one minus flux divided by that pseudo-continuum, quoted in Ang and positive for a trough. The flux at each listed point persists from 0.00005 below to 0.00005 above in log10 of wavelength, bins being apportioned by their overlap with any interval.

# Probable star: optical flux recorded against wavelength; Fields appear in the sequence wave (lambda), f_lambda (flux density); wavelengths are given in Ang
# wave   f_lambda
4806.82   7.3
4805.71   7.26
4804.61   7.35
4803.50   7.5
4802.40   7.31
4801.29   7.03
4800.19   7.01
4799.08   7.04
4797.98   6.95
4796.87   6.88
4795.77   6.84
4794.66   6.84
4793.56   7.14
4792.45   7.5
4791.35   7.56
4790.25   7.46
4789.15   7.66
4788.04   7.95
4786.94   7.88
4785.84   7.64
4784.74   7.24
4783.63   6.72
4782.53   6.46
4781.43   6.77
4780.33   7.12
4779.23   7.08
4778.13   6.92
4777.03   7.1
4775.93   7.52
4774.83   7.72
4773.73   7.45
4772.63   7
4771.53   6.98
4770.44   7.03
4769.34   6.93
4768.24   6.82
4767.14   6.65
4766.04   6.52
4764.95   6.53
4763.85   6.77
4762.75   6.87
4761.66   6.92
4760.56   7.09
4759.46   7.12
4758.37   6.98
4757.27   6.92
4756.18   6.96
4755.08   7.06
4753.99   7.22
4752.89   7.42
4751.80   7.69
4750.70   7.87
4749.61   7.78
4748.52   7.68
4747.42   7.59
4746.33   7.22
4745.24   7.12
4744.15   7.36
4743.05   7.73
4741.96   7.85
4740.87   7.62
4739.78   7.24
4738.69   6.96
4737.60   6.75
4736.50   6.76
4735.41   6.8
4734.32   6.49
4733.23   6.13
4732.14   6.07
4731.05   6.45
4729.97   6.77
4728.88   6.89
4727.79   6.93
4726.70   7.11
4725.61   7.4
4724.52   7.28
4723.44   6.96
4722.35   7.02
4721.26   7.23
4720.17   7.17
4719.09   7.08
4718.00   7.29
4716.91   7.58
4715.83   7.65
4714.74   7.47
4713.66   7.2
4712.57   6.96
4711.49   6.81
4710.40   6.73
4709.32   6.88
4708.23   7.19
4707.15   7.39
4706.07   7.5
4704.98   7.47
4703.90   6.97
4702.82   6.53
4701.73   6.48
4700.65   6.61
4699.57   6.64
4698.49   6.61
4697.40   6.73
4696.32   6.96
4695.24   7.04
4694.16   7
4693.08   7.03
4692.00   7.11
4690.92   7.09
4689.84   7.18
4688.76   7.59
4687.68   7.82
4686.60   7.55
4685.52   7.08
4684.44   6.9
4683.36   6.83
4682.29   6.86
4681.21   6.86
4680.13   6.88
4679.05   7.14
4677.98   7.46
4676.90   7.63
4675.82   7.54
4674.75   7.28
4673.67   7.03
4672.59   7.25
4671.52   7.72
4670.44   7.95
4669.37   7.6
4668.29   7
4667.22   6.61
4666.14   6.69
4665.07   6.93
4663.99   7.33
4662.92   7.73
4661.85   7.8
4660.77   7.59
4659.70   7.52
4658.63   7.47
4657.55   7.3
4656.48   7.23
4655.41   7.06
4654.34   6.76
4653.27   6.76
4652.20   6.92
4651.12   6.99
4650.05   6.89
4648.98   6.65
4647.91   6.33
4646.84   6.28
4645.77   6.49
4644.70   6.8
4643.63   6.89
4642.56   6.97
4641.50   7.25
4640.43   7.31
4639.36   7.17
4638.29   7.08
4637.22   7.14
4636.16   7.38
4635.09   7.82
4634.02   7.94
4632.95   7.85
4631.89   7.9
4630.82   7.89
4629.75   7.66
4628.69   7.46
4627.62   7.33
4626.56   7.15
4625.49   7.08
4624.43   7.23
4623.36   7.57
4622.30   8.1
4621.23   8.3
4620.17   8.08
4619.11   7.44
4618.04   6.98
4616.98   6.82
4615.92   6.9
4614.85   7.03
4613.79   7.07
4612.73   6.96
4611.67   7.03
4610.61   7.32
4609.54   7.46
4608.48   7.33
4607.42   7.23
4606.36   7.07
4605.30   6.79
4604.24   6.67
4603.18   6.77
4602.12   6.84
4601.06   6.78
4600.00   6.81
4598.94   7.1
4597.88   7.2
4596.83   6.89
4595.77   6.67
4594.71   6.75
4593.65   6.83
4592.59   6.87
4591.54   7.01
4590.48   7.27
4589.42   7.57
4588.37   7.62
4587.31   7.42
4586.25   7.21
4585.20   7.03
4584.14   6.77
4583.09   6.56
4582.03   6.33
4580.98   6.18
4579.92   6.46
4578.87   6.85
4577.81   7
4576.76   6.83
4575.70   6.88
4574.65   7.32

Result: 3.1 Ang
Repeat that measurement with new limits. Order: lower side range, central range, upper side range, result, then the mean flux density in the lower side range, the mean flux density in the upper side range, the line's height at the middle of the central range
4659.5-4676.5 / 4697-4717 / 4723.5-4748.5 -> 0.4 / 7.35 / 7.04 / 7.17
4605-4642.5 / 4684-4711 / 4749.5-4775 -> 0.6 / 7.37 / 7.07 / 7.21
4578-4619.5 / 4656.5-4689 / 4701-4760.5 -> -1.1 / 6.97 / 7.12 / 7.06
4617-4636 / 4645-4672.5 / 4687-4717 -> 1.0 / 7.61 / 7.07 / 7.38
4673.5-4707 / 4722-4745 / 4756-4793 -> 0.4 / 7.08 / 7.12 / 7.1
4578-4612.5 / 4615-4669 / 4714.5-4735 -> -2.1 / 6.96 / 6.99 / 6.97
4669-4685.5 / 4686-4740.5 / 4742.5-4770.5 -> 1.5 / 7.25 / 7.15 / 7.21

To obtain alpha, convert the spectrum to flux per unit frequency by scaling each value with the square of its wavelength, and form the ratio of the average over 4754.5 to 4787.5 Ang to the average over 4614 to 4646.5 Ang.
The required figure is 1.01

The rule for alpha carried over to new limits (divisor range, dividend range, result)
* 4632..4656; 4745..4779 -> 1.07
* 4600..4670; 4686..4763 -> 1.03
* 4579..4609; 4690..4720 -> 1.07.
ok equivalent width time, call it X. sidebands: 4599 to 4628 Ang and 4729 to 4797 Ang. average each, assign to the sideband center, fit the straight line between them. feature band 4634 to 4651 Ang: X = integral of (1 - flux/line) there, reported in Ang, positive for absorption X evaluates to 0.4 Ang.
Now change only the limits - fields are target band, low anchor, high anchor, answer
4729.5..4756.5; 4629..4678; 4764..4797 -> 0.1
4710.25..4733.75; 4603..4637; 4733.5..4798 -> 0.7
